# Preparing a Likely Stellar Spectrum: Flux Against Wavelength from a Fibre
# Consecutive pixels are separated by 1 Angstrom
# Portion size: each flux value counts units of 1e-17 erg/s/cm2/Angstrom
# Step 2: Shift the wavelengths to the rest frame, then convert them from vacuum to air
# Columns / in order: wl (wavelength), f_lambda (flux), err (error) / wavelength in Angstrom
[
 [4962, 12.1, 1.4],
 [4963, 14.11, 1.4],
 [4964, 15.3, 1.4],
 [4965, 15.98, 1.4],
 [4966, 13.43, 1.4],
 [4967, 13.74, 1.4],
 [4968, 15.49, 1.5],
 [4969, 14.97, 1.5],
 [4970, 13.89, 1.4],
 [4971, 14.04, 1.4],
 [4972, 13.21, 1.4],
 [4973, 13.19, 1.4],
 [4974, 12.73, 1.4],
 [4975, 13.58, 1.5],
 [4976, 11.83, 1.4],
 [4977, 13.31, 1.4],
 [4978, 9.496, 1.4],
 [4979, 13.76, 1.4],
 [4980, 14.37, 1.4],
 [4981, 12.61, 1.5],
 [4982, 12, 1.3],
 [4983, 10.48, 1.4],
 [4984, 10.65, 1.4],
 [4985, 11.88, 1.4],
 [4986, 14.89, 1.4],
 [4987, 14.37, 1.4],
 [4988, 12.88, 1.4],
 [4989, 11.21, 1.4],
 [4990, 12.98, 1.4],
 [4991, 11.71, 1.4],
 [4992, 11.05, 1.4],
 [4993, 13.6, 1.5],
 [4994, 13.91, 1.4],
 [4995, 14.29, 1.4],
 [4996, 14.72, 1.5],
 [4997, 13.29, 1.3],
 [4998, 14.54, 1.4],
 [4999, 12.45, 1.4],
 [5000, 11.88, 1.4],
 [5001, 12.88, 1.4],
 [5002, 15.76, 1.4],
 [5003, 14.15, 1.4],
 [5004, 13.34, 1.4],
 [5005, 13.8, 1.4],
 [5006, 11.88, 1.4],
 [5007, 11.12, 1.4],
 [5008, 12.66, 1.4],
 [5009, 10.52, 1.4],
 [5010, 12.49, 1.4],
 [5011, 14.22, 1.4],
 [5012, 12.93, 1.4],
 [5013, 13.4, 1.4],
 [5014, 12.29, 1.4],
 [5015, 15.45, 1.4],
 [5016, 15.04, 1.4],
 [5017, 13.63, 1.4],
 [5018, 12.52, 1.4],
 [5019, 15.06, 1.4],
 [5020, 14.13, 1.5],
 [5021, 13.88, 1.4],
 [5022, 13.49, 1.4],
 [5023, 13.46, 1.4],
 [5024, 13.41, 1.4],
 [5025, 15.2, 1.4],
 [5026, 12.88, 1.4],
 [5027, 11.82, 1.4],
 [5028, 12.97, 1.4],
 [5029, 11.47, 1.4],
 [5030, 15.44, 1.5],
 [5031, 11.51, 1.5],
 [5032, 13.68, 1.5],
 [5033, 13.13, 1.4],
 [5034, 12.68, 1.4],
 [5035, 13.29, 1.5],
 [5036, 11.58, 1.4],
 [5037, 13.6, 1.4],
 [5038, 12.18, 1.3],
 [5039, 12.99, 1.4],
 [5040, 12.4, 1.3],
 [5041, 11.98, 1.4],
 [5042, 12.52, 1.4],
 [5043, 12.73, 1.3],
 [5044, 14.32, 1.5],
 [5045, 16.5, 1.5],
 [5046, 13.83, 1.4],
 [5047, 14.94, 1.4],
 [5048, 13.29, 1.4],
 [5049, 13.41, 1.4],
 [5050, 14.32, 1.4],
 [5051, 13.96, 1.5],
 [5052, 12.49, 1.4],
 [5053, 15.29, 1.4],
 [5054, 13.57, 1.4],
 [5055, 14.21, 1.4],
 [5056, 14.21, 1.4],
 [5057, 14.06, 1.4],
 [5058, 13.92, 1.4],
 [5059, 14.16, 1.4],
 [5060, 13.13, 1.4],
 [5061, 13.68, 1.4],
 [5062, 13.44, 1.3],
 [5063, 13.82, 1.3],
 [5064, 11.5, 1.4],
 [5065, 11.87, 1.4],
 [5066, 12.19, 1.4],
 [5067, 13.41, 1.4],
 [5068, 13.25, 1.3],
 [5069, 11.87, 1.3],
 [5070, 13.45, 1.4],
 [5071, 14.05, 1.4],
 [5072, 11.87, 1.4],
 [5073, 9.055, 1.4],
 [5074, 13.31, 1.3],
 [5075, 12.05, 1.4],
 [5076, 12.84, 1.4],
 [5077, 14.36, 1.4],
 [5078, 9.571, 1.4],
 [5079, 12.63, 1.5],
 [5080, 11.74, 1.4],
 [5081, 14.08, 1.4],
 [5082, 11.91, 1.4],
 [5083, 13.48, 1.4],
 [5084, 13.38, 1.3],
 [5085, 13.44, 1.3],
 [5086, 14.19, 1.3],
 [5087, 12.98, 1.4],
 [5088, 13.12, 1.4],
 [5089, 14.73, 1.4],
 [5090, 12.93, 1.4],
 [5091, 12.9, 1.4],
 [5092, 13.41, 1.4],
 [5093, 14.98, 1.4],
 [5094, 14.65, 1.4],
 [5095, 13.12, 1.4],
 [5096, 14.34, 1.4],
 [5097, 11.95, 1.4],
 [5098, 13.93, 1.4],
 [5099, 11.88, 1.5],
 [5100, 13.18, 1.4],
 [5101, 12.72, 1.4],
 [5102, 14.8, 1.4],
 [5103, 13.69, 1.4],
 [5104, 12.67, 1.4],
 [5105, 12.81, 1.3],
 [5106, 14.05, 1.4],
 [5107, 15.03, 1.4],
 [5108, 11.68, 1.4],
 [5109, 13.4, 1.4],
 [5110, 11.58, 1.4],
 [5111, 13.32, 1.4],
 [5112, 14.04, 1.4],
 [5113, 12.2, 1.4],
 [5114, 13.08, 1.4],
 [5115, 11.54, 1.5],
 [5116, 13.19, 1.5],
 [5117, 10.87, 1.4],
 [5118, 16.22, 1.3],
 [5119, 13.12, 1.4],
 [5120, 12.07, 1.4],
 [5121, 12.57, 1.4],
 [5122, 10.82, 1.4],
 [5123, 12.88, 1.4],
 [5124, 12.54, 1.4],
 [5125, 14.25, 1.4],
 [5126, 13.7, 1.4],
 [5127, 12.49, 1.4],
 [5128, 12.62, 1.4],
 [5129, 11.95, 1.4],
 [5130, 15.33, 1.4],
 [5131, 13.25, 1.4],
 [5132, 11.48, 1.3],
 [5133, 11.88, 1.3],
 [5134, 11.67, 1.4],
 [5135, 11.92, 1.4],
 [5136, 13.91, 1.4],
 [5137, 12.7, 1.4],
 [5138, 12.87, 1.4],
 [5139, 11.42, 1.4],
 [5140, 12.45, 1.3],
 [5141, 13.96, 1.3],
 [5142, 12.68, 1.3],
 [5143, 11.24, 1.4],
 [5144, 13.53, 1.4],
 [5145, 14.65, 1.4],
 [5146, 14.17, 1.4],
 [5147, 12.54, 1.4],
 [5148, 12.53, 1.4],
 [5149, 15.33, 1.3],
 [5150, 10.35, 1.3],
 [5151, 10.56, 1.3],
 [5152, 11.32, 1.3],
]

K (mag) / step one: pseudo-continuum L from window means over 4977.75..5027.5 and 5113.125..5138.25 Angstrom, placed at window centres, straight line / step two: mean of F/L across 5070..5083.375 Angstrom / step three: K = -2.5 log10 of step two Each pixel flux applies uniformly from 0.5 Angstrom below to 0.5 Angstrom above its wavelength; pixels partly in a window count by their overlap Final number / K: 0.04 mag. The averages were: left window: 13.1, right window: 12.7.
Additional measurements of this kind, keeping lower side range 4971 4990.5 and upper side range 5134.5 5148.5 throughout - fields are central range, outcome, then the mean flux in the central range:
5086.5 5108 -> -0.05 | 13.5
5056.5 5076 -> -0.01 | 12.8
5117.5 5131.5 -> -0.02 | 13.1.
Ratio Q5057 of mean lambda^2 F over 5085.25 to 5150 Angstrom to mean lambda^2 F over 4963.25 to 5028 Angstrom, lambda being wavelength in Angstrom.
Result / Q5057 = 1.03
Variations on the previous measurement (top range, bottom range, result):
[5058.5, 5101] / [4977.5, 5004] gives 1.04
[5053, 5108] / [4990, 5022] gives 1.02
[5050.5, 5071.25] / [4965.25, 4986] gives 1.06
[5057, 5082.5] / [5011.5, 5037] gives 0.97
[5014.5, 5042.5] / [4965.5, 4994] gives 1.05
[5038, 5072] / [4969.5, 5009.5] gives 1.07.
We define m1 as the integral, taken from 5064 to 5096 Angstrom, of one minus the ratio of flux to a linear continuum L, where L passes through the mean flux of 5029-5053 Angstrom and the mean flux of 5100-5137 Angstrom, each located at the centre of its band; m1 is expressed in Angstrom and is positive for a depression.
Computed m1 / 0.5 Angstrom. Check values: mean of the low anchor 13.3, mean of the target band 12.9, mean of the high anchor 12.9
